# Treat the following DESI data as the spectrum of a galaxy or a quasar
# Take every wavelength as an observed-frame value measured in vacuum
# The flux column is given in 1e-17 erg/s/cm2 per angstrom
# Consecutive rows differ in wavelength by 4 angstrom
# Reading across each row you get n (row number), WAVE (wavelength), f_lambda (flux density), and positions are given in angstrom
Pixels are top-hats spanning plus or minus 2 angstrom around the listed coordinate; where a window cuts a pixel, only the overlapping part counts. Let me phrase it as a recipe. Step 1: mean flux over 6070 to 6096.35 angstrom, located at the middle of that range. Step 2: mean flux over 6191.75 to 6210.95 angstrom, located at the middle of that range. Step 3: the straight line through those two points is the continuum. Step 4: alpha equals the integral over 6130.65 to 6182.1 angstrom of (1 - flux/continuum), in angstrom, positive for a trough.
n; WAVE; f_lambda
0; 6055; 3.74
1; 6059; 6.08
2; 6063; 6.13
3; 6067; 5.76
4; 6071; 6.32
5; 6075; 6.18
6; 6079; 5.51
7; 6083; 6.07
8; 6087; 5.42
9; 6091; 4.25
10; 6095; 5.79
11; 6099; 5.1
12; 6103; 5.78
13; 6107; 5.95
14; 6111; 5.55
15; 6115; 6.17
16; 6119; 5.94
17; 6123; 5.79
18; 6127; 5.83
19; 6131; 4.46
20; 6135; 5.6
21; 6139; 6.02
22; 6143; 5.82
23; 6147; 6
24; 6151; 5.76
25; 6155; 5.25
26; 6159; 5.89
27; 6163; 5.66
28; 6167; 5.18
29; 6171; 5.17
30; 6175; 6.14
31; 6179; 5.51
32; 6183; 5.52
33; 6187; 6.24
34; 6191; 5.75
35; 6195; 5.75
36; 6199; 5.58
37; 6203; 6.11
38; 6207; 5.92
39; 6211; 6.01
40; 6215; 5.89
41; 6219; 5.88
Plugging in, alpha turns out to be 1.38 angstrom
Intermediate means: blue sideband 5.62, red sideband 5.85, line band 5.61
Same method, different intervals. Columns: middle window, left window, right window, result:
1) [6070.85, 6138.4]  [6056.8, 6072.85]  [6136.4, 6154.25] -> 3.7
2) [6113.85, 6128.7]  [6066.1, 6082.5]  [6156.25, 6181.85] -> -0.4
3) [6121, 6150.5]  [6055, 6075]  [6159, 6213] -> 0.7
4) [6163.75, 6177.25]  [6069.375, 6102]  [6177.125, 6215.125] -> 0.6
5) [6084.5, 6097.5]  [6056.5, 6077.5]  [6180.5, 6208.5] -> 1.7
